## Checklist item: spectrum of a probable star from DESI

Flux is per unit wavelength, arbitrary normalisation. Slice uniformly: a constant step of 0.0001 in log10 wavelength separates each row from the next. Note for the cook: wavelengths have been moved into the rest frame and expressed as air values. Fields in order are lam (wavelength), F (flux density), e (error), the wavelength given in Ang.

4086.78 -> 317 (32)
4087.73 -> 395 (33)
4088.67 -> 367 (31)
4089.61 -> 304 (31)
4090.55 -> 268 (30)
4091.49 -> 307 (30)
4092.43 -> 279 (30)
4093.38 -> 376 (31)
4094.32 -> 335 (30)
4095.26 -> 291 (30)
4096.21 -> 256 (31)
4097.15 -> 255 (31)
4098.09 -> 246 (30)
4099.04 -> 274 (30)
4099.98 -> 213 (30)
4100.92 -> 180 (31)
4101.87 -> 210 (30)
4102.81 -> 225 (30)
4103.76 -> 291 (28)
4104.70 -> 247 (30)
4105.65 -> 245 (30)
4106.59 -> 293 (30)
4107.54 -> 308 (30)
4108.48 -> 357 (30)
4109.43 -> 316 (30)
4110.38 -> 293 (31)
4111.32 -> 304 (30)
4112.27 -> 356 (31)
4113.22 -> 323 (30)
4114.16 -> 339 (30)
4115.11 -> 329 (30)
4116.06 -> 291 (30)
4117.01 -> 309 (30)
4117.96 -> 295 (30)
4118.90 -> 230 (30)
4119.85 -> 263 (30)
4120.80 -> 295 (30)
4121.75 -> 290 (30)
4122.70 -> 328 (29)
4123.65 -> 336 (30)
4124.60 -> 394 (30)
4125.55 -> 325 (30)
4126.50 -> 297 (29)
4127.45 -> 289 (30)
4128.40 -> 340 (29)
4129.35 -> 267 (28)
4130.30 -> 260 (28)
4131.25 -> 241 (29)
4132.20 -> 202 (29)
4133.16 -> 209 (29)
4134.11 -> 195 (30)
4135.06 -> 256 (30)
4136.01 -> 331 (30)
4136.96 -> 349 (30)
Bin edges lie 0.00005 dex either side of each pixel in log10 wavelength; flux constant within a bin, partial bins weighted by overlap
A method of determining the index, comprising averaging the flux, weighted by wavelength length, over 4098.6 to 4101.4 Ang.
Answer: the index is 222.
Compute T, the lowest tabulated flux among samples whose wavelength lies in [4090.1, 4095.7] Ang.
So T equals 268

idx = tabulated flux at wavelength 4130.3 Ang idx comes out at 260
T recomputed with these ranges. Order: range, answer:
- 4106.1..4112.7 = 293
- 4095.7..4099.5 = 246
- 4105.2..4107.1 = 245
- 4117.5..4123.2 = 230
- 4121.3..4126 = 290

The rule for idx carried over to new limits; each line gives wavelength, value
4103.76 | 291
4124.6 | 394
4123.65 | 336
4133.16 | 209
